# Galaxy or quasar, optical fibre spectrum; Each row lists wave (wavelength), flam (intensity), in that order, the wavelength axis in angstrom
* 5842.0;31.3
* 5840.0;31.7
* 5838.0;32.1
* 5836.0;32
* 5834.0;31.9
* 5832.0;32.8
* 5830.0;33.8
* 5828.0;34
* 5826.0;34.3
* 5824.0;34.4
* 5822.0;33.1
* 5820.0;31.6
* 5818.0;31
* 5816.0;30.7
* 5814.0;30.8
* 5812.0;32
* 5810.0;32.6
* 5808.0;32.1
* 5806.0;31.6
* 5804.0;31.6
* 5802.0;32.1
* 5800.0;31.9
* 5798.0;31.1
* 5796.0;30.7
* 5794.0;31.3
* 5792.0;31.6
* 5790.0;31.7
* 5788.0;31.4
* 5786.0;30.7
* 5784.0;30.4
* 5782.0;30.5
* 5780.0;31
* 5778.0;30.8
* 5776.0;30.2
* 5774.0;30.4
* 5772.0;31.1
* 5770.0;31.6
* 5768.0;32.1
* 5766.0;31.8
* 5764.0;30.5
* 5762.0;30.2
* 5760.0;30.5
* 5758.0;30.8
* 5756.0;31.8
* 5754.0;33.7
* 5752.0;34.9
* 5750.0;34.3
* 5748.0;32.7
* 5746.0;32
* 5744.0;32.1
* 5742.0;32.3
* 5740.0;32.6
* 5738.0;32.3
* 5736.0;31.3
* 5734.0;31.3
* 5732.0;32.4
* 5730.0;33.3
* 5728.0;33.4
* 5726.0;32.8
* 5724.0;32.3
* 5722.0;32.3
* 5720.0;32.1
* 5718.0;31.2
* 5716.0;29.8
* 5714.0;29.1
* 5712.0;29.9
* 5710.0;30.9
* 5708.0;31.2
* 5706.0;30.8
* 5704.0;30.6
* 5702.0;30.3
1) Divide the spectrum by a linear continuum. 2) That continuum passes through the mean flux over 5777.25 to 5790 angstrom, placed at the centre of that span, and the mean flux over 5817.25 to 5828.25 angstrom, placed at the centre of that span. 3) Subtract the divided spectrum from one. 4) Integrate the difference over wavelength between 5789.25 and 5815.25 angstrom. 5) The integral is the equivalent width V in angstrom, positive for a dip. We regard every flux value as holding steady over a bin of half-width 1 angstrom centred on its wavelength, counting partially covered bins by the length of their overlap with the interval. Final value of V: 0.2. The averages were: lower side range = 30.9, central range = 31.6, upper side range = 33.1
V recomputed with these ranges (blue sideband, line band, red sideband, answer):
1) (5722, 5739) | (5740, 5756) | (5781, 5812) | -0.4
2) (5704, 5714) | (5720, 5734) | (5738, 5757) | -0.4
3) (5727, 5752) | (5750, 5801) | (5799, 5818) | 1.2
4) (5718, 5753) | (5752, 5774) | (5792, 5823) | 0.5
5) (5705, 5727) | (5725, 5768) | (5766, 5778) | -1.5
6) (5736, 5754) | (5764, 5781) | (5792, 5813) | 0.6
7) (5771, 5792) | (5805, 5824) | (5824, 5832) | 0.7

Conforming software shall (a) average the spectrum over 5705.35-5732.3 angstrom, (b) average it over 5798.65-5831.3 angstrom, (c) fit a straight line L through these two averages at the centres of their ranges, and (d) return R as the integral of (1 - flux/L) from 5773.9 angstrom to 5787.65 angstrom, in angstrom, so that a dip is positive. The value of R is 0.61 angstrom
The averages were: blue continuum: 31.5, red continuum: 32.3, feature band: 30.6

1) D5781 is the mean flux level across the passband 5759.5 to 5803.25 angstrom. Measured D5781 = 31.1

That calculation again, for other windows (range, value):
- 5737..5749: 32.3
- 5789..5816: 31.6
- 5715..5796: 31.7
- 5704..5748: 31.7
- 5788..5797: 31.3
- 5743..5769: 32.1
